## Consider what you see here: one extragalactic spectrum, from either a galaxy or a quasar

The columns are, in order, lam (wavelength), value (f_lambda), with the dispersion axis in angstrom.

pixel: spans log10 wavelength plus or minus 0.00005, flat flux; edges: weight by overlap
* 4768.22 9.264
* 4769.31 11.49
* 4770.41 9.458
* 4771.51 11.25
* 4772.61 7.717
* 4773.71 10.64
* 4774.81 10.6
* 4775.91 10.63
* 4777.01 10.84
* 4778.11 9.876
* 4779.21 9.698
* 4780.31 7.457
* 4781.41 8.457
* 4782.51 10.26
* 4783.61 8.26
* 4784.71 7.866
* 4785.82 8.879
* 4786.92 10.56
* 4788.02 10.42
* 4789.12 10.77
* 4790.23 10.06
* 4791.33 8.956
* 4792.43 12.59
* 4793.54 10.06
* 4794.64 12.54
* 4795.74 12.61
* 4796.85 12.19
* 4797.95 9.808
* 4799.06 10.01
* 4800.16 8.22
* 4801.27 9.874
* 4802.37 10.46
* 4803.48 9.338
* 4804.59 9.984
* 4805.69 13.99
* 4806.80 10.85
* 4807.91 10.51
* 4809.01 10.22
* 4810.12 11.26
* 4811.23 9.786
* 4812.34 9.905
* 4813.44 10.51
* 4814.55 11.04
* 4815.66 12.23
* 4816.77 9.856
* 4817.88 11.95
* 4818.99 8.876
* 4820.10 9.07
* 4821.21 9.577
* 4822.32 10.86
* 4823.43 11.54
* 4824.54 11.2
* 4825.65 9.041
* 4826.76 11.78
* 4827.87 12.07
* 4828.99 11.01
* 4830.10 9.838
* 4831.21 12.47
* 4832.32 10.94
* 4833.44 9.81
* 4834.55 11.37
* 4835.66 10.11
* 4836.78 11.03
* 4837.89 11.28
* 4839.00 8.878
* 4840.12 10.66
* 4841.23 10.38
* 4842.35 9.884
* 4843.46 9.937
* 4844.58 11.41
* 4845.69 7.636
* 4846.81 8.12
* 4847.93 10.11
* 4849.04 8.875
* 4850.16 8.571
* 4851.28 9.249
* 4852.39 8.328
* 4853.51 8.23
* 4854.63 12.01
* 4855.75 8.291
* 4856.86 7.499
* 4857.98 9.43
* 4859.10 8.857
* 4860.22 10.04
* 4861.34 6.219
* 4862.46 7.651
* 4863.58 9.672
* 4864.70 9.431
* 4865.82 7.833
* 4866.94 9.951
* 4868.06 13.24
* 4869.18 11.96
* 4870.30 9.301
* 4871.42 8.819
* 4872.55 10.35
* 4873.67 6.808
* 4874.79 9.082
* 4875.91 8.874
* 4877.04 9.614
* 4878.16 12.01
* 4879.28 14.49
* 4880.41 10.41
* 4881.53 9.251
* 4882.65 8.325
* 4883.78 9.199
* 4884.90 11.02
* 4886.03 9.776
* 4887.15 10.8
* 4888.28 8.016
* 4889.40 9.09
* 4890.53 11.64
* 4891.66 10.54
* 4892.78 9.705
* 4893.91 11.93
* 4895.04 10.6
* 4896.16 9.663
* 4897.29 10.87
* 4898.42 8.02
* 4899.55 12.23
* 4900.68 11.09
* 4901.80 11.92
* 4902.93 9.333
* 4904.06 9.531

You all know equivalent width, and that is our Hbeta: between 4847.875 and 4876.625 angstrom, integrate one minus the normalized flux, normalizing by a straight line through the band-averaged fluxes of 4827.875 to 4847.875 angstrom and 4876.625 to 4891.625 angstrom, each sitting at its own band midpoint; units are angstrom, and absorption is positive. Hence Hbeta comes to 3.2 angstrom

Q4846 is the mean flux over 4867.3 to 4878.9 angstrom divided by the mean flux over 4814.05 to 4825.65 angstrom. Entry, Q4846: 1.0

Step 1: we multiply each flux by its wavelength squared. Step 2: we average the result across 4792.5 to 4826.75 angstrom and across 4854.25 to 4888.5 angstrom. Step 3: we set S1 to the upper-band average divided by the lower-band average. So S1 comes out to 0.9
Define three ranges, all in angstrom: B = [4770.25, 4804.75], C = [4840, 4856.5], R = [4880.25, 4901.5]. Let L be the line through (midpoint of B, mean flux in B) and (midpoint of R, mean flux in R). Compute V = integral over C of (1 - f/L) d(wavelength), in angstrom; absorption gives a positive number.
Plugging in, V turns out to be 1.1 angstrom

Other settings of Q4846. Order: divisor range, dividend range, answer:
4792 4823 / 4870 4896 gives 0.94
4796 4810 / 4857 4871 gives 0.89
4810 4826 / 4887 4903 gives 0.99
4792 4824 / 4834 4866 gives 0.88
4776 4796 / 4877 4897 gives 1.04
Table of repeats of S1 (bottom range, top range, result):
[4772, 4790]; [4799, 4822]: 1.10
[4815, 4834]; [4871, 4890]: 0.93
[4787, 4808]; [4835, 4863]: 0.89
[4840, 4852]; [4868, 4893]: 1.08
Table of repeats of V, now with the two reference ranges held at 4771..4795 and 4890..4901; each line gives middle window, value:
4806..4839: -1.7 angstrom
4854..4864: 1.5 angstrom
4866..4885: 0.7 angstrom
